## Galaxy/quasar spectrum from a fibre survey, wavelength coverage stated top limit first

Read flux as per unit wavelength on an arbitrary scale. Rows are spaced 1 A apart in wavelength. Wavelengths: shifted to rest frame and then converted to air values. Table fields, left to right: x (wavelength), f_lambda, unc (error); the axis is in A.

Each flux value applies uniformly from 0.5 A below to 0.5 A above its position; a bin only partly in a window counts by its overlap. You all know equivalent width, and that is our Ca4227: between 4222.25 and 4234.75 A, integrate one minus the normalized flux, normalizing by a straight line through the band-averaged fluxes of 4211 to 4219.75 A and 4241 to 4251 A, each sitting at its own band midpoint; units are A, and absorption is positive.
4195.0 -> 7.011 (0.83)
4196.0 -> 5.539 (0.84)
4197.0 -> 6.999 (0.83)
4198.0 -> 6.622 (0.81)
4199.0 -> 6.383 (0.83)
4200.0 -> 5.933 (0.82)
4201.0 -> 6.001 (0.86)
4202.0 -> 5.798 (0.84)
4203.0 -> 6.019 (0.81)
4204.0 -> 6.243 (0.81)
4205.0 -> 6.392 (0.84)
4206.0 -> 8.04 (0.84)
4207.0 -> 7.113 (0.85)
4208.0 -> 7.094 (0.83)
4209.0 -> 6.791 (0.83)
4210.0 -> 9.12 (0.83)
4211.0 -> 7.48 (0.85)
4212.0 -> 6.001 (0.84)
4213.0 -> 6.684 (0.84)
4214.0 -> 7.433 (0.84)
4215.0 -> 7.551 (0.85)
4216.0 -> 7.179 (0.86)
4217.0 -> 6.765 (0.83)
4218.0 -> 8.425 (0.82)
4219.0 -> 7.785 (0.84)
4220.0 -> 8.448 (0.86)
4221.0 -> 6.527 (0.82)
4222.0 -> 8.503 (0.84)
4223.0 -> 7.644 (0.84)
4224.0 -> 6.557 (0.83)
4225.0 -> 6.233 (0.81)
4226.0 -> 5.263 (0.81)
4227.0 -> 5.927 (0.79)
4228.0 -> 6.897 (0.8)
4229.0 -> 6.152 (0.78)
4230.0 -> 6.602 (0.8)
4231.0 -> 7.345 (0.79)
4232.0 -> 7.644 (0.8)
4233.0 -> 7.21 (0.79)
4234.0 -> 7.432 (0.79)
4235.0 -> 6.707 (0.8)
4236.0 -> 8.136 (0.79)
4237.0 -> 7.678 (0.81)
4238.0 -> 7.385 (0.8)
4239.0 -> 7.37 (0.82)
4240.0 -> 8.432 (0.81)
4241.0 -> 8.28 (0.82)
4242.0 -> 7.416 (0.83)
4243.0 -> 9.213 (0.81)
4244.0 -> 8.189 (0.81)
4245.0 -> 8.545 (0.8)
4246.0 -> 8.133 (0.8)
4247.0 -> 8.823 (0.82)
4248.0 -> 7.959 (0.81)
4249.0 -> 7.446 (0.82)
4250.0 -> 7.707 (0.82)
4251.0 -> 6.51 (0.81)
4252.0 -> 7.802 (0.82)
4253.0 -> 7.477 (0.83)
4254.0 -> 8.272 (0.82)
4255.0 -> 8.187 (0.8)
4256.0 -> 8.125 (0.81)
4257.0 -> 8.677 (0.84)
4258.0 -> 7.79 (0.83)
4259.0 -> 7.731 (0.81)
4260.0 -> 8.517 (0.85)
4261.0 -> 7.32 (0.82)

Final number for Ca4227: 1.4 A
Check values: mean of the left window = 7.28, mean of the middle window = 6.78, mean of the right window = 8.08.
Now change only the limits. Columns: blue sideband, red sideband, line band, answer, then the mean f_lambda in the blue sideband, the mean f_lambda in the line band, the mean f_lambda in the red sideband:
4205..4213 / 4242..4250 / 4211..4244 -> 2.0 A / 7.27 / 7.29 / 8.23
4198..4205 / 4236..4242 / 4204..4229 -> -1.3 A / 6.13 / 7.12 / 7.82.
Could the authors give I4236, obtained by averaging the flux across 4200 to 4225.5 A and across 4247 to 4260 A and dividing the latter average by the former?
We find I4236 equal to 1.1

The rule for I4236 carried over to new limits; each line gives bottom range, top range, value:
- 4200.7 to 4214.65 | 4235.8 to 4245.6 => 1.17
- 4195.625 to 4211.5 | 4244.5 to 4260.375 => 1.18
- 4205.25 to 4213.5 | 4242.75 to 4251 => 1.12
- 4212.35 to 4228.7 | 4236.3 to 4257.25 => 1.12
